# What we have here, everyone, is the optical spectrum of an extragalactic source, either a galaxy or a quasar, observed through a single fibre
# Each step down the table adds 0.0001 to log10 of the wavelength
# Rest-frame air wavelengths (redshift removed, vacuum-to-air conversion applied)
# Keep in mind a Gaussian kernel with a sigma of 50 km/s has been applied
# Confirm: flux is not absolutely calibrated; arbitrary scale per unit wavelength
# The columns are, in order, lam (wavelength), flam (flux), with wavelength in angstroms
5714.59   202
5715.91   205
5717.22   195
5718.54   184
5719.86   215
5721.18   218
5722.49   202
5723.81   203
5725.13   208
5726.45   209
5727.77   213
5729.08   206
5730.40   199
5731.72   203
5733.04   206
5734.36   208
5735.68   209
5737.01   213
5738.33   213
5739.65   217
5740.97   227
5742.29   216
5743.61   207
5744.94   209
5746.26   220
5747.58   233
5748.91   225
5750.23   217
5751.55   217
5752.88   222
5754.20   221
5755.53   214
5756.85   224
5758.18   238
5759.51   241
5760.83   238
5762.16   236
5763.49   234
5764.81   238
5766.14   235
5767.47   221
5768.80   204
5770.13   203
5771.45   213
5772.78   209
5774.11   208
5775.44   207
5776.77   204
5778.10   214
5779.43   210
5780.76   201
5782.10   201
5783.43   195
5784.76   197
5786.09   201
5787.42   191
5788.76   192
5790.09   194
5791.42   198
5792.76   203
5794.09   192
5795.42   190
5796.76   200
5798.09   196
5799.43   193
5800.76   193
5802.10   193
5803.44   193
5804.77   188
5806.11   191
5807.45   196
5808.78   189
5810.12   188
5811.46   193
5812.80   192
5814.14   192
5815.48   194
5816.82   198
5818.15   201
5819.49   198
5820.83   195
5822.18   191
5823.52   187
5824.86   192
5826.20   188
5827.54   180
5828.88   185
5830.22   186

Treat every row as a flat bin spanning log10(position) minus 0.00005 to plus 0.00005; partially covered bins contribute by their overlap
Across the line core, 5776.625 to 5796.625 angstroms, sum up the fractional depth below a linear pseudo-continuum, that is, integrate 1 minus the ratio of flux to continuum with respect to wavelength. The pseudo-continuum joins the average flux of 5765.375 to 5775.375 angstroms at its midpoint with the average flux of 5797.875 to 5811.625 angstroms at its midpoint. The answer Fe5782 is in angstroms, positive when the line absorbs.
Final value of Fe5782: 0.4 angstroms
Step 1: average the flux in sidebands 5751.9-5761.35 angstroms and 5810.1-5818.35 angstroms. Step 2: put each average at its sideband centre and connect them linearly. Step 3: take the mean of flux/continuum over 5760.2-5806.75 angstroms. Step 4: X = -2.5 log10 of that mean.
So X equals 0.04 mag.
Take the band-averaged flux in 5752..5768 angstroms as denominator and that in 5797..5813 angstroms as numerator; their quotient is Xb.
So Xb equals 0.8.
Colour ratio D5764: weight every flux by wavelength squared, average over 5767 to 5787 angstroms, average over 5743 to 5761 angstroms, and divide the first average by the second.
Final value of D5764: 0.9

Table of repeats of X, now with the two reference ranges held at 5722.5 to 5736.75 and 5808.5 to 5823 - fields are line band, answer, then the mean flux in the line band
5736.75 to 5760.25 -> -0.09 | 221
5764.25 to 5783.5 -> -0.06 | 211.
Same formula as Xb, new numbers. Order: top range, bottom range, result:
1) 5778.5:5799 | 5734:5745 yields 0.93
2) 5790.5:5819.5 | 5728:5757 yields 0.90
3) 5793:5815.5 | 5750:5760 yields 0.86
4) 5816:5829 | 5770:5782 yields 0.92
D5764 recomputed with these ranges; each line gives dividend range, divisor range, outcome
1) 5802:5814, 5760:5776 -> 0.88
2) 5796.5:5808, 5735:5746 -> 0.92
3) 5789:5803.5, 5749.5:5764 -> 0.87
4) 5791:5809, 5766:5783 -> 0.94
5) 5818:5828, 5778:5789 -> 0.97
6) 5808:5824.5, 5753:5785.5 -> 0.91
